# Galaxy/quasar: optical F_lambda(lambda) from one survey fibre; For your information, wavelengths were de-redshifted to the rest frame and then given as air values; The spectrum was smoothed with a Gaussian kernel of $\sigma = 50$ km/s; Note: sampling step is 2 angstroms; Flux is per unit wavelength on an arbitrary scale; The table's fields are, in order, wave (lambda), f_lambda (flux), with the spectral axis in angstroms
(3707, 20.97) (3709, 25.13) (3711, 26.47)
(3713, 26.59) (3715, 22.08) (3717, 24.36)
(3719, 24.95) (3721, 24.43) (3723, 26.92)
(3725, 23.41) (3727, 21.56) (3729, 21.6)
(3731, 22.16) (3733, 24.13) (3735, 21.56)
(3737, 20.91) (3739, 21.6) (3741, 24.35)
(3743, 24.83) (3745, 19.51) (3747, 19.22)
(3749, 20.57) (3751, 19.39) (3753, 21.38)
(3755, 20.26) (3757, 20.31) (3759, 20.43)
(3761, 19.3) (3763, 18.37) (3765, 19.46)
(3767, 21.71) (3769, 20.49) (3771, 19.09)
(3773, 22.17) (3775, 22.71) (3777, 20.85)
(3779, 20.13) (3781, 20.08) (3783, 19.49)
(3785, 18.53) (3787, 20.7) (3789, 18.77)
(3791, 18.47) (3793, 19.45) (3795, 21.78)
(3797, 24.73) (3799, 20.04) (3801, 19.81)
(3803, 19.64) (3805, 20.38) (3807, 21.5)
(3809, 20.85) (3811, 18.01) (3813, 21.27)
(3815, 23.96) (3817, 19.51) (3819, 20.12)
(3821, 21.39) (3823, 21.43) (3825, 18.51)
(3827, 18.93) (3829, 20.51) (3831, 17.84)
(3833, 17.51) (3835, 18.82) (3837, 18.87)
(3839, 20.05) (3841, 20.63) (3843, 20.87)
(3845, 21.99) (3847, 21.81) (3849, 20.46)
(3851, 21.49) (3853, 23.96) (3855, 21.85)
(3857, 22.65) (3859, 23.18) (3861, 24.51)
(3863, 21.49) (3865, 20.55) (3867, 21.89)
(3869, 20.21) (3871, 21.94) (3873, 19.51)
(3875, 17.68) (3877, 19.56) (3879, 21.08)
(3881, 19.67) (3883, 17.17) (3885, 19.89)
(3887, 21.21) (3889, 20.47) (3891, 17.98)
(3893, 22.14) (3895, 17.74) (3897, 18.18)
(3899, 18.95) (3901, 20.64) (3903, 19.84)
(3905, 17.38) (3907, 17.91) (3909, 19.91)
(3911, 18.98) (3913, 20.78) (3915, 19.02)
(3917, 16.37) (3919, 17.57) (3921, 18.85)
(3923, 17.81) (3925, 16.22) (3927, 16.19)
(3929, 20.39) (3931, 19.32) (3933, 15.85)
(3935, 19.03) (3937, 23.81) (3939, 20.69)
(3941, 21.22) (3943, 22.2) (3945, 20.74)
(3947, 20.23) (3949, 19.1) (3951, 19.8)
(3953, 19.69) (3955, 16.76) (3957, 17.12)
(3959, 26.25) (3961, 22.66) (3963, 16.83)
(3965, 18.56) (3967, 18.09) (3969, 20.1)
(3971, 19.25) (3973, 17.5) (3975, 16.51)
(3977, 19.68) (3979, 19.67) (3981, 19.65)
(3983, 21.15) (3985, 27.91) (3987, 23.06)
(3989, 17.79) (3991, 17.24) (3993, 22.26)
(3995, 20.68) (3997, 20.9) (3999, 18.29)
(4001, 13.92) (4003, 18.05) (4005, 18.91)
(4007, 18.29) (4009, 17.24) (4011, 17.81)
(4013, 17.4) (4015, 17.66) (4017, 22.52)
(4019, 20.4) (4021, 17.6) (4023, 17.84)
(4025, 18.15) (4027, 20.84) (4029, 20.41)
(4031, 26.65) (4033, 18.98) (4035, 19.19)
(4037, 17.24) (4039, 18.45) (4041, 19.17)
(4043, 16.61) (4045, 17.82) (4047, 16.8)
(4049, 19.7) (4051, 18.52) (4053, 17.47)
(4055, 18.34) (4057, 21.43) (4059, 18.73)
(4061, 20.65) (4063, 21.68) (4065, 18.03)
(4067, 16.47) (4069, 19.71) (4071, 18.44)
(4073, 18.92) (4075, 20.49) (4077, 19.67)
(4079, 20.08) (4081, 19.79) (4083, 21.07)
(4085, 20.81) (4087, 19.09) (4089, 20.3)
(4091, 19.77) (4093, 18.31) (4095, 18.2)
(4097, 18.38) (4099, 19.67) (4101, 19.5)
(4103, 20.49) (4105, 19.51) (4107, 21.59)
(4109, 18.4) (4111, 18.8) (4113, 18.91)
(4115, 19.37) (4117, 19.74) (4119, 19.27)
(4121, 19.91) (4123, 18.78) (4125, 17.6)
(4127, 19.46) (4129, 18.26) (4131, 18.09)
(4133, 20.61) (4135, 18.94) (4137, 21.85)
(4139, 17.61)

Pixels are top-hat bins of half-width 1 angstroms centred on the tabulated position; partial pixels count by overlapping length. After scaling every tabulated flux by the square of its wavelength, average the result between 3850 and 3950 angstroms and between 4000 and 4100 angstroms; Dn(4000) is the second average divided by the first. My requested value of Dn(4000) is 1.03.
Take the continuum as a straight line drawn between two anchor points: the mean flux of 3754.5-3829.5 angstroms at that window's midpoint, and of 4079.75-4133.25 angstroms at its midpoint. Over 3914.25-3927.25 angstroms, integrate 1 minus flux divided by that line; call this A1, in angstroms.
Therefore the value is 1.61 angstroms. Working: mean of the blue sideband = 20.3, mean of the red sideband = 19.4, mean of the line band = 17.5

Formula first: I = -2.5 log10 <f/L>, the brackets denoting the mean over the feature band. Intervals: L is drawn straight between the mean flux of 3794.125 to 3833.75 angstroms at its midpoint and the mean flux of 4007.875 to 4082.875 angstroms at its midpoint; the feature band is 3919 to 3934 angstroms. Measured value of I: 0.12 mag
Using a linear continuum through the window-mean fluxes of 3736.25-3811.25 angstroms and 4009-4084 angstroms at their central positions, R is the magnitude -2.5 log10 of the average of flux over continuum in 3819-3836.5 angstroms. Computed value 0.05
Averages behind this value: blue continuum 20.5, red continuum 19.2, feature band 19.4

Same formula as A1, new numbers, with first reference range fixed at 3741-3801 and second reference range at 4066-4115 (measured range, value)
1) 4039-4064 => 0.9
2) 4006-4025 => 1.1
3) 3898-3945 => 2.0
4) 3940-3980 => 0.5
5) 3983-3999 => -1.2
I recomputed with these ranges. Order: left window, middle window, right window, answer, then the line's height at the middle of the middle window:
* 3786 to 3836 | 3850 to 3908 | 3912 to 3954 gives -0.038 mag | 19.7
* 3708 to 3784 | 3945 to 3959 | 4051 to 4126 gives 0.050 mag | 20.4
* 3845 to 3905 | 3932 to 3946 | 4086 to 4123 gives -0.014 mag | 20.2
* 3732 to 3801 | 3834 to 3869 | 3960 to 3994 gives -0.055 mag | 20.4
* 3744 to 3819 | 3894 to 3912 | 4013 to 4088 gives 0.058 mag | 19.9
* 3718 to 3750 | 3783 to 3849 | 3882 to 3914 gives 0.040 mag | 21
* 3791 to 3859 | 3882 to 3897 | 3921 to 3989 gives 0.042 mag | 20.2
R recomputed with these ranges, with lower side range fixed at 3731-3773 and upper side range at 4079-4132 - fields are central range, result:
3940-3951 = -0.030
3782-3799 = 0.027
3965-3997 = -0.006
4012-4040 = 0.010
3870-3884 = 0.046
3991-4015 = 0.078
